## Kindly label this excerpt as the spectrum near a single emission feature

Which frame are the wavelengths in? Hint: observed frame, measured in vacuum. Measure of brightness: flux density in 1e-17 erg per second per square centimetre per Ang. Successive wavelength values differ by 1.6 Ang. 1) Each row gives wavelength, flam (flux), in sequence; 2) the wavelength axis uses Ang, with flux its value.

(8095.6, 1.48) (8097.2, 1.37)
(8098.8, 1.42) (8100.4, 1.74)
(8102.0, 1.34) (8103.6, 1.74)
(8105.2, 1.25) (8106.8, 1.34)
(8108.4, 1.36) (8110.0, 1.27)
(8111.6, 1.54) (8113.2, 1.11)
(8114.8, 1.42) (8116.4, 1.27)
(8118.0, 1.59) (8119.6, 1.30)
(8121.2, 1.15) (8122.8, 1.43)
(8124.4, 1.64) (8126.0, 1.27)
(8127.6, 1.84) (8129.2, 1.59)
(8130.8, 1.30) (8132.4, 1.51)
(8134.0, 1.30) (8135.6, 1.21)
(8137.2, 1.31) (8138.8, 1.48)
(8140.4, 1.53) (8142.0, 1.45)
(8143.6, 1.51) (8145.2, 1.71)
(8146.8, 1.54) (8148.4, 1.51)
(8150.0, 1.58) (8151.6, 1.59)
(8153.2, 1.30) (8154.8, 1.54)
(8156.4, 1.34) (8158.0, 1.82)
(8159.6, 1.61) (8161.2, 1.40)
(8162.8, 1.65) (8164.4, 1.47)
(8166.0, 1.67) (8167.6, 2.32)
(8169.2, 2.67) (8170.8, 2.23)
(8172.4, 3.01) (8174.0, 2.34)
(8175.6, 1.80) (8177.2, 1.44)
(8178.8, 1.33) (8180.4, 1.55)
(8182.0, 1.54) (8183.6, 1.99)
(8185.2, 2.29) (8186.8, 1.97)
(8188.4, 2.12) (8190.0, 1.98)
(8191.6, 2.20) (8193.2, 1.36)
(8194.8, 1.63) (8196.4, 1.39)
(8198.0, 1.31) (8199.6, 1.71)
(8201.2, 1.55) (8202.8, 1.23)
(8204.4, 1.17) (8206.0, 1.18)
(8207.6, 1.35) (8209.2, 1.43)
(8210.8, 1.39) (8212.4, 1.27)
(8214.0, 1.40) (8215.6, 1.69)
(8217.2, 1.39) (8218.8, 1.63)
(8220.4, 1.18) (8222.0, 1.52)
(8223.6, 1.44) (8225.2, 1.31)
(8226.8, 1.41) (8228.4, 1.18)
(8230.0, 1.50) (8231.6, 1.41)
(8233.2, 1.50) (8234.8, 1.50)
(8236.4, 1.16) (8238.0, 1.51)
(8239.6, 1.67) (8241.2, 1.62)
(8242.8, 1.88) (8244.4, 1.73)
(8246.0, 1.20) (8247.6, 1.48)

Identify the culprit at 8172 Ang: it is [S II]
